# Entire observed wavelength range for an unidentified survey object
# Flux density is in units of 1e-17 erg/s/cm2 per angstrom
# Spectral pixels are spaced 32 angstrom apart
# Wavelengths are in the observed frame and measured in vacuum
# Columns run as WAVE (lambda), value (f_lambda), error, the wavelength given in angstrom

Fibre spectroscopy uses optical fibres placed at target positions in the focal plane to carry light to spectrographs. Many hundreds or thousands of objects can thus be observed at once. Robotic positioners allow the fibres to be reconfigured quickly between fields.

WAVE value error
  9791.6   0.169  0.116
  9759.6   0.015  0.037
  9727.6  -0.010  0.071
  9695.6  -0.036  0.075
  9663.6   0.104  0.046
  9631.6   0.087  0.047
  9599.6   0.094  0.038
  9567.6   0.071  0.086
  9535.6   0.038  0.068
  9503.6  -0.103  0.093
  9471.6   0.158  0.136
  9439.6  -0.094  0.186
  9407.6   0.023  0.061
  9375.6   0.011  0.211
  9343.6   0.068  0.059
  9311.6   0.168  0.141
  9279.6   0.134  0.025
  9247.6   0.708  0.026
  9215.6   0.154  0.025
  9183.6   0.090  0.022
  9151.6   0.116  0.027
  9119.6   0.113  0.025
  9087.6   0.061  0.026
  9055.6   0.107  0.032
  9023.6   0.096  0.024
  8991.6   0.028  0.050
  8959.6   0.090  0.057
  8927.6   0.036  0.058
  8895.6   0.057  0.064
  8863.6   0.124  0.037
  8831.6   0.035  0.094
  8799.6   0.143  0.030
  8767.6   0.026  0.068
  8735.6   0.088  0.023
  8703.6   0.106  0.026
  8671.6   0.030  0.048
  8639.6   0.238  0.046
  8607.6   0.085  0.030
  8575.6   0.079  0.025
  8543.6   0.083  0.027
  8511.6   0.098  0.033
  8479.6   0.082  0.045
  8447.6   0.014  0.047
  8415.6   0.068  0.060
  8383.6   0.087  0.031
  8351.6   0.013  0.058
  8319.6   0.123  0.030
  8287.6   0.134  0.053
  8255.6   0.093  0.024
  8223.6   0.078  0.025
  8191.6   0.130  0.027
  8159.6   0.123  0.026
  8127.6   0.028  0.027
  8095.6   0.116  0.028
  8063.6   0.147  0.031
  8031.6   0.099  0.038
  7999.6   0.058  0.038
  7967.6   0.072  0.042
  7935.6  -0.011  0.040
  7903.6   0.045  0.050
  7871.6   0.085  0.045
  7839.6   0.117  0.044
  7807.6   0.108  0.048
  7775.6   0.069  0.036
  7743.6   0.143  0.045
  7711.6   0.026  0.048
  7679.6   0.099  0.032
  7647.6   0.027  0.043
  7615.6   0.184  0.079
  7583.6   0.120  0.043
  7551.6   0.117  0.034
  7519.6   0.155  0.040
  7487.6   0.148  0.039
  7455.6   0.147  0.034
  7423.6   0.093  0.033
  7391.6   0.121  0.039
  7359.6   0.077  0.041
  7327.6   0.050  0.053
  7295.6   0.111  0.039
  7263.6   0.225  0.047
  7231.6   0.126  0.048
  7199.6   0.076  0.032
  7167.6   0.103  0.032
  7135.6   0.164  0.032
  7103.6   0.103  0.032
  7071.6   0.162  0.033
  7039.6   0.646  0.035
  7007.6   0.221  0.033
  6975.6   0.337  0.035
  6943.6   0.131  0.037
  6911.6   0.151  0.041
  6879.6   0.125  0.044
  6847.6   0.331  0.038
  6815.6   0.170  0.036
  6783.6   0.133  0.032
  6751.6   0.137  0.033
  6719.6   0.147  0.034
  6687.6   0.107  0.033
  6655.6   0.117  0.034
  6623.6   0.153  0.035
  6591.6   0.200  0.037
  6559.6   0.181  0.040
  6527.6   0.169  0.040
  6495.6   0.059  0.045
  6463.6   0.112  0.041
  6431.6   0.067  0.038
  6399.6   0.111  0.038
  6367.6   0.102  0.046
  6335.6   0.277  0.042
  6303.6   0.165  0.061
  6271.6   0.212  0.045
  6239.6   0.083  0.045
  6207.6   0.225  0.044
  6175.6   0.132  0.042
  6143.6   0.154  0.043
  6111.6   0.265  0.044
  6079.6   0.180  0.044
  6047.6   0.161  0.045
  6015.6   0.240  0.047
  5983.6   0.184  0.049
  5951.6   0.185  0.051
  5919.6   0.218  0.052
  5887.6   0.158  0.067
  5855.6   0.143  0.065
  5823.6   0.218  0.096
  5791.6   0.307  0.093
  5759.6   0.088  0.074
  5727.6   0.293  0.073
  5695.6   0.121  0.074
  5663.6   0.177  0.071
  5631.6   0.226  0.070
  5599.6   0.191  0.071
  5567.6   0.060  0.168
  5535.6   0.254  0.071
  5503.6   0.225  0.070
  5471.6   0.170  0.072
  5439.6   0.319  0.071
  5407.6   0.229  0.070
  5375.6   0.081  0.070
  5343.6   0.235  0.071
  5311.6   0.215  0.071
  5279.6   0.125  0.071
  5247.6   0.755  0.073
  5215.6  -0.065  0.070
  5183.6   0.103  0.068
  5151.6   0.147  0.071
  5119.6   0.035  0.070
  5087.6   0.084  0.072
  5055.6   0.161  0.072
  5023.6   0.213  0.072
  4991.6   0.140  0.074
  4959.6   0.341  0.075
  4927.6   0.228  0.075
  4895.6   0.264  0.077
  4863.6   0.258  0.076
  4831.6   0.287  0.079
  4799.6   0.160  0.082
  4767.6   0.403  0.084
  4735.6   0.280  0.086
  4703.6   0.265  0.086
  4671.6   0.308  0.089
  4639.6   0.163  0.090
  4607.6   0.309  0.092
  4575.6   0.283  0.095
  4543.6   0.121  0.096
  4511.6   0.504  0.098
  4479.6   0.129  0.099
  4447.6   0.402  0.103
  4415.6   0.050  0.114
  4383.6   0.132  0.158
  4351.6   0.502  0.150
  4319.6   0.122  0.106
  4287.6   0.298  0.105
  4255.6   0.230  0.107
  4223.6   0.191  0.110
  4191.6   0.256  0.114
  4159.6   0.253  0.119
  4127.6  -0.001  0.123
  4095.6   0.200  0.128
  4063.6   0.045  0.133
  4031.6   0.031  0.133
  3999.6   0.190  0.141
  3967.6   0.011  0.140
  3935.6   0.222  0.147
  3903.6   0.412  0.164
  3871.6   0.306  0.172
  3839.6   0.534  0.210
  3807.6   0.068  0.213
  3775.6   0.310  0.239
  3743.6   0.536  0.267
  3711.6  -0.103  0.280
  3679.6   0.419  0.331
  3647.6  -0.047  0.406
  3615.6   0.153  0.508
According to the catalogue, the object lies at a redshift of 0.41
